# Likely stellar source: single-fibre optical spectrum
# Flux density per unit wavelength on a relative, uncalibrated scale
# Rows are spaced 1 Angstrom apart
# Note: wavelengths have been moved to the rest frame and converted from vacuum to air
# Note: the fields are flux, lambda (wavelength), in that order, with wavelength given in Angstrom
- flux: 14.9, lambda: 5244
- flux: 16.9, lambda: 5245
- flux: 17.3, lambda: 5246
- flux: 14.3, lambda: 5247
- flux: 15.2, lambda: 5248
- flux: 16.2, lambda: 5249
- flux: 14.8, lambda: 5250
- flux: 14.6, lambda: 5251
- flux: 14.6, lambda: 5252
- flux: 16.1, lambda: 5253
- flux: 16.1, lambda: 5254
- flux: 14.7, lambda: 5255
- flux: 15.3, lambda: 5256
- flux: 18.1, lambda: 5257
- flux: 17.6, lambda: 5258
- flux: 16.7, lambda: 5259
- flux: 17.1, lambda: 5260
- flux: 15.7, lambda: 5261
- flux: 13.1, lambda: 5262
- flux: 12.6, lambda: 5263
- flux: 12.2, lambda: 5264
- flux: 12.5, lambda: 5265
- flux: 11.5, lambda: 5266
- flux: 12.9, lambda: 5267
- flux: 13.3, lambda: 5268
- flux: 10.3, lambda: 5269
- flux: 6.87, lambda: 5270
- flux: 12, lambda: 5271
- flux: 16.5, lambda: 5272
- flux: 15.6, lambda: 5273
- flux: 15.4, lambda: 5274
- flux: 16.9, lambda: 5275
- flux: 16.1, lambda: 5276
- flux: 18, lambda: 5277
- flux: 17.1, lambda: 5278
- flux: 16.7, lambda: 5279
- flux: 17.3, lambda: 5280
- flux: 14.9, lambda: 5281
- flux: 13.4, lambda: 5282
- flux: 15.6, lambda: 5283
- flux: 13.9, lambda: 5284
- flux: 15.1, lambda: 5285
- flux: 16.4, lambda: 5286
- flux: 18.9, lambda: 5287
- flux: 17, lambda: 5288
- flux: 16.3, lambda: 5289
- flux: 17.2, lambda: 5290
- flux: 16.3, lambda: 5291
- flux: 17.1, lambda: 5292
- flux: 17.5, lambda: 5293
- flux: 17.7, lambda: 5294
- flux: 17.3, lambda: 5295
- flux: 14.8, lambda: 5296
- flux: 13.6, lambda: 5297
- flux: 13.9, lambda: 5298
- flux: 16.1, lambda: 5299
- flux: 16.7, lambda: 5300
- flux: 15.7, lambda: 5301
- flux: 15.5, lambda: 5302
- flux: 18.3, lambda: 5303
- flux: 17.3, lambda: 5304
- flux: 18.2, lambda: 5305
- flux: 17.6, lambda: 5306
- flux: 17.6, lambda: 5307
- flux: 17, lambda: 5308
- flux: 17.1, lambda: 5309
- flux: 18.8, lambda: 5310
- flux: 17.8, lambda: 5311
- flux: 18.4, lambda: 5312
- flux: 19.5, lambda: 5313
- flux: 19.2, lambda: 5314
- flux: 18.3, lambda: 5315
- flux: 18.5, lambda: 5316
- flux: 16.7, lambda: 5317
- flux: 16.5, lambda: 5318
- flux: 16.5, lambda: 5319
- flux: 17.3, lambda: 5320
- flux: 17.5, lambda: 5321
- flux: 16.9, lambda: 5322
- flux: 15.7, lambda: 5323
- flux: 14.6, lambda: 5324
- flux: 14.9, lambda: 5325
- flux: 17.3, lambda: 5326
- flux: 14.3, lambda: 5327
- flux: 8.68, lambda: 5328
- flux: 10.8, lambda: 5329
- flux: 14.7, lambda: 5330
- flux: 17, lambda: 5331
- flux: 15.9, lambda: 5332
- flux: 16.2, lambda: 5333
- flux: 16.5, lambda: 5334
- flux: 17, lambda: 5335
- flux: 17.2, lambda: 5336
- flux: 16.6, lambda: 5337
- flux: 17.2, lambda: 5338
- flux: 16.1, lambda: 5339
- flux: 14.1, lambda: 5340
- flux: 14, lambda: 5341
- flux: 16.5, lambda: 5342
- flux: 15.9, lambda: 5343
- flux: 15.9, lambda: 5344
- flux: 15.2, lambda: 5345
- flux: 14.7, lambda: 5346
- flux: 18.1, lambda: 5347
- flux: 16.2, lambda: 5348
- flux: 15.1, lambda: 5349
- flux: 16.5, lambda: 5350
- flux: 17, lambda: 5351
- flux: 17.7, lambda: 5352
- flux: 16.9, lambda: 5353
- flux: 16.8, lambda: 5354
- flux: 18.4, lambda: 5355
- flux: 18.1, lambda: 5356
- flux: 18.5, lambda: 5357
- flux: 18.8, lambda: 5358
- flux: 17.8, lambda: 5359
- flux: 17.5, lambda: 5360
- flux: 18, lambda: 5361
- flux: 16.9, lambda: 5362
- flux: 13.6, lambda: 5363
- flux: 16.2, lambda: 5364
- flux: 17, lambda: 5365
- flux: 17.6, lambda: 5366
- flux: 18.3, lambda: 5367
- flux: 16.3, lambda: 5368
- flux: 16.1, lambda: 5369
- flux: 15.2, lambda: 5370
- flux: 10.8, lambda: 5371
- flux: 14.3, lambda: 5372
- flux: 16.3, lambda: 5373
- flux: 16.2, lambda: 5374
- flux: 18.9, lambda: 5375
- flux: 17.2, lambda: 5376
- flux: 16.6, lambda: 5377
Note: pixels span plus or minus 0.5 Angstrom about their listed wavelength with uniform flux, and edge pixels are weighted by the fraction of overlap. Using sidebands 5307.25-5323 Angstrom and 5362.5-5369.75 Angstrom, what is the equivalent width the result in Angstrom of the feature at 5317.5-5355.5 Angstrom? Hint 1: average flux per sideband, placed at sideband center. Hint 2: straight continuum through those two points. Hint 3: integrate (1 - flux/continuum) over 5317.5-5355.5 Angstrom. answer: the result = 2.7 Angstrom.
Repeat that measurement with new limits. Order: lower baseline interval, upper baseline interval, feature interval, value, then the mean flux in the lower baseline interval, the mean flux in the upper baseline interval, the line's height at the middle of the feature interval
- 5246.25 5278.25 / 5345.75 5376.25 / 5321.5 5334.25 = 0.9 Angstrom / 14.7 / 16.7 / 16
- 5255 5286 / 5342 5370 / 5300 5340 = -1.6 Angstrom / 14.7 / 16.8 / 15.9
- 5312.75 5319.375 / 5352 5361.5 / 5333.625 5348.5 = 1.5 Angstrom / 17.9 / 17.9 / 17.9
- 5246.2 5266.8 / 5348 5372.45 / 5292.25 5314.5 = -1.9 Angstrom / 15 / 16.6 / 15.7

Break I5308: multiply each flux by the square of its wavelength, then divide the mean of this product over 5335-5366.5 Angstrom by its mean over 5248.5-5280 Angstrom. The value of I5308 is 1.2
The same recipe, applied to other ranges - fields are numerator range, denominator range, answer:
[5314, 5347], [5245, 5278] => 1.10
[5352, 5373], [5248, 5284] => 1.17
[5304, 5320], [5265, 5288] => 1.22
